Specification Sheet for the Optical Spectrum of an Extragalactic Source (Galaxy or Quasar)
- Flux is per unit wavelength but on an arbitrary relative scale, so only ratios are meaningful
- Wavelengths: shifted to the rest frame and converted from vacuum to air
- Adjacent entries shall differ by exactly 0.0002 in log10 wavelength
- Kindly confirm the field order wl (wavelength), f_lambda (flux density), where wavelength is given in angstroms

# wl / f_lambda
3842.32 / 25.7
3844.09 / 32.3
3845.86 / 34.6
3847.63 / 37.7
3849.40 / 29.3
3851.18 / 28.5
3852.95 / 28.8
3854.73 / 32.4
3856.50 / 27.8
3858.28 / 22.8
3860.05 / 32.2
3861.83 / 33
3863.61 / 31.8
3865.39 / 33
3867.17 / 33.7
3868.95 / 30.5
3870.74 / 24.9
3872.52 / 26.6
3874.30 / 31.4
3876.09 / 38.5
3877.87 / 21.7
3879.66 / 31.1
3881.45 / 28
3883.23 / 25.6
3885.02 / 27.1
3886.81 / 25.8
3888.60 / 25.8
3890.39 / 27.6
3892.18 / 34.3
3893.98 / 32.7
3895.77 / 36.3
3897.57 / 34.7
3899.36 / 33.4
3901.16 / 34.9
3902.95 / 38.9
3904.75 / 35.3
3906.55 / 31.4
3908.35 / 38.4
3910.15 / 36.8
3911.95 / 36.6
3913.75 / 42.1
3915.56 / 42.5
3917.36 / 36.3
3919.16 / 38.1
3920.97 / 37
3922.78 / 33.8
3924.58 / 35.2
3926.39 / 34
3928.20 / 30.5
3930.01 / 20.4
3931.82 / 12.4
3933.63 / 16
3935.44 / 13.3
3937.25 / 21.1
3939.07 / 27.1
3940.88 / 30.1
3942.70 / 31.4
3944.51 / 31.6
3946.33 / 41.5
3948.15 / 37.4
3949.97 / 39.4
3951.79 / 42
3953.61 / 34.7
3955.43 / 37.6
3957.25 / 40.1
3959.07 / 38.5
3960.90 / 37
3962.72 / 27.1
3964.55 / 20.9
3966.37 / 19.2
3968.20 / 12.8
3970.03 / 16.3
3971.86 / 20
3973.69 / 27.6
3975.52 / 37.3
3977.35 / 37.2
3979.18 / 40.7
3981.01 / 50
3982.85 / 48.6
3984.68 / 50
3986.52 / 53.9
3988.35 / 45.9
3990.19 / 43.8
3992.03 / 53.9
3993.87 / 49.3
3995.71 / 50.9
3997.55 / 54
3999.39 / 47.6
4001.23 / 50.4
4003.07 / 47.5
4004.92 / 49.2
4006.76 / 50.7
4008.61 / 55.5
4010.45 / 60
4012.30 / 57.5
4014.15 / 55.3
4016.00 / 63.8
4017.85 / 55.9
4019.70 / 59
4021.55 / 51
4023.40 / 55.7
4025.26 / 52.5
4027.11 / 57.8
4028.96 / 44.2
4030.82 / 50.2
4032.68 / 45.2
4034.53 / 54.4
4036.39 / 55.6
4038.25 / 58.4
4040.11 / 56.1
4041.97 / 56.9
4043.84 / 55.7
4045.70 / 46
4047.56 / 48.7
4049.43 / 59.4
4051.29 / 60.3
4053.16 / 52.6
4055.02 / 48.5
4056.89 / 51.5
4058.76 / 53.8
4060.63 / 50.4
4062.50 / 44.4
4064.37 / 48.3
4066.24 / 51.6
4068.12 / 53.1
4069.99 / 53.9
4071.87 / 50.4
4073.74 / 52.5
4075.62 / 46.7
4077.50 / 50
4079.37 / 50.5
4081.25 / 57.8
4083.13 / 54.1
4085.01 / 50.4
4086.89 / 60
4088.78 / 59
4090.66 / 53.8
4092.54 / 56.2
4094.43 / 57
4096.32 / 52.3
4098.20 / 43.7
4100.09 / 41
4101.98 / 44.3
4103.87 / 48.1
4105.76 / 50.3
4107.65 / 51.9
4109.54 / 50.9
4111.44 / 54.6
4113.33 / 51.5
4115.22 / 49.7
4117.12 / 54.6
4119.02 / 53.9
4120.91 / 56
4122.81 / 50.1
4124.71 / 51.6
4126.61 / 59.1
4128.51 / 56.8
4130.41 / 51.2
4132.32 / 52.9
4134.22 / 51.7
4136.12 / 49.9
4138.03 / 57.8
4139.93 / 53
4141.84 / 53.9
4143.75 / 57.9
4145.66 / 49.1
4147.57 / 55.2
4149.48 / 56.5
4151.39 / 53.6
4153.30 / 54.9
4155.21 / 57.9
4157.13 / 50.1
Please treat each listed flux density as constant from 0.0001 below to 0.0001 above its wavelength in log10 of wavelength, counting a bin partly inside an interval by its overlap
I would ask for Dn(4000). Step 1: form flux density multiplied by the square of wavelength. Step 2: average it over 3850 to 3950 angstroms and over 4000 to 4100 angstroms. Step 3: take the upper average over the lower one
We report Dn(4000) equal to 1.84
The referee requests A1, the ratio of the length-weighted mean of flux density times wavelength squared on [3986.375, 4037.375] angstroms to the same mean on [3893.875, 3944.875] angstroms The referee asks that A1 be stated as 1.7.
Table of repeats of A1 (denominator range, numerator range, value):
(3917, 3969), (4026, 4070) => 1.83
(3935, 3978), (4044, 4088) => 1.82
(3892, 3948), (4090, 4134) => 1.77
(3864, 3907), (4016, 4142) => 1.87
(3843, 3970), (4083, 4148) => 1.88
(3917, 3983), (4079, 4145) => 1.85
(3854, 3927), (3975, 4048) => 1.68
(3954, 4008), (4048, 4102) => 1.36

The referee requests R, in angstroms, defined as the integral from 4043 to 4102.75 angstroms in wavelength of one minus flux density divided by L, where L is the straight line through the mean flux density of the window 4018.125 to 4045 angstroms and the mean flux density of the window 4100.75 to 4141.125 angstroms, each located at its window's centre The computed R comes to 1.42 angstroms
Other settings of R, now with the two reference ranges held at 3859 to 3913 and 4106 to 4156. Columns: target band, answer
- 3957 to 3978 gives 6.28 angstroms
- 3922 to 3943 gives 6.22 angstroms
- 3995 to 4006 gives -2.09 angstroms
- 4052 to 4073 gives -1.49 angstroms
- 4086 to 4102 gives -0.65 angstroms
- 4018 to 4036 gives -3.31 angstroms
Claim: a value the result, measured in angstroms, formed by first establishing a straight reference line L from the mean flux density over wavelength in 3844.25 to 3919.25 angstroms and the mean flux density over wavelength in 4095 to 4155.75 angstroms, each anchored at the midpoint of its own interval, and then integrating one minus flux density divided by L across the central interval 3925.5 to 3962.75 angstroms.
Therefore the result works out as 6.7 angstroms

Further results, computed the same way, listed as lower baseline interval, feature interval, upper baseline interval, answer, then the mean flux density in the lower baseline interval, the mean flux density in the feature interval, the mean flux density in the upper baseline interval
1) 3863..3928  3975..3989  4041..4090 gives -0.9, 32.9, 45.7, 52.6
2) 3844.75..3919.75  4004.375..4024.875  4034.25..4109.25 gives -4.3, 32.2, 55.8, 52.2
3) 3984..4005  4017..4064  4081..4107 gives -2.1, 49.7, 52.9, 51.8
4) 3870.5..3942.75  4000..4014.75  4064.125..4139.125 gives -3.9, 30.8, 53.1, 52.3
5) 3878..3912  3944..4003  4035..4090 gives 4.5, 32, 38.9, 53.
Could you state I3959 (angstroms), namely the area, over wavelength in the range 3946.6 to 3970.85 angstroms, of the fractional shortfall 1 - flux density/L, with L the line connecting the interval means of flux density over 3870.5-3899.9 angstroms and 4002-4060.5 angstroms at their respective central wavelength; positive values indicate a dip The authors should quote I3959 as 6.0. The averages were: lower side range 29.8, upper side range 53.8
